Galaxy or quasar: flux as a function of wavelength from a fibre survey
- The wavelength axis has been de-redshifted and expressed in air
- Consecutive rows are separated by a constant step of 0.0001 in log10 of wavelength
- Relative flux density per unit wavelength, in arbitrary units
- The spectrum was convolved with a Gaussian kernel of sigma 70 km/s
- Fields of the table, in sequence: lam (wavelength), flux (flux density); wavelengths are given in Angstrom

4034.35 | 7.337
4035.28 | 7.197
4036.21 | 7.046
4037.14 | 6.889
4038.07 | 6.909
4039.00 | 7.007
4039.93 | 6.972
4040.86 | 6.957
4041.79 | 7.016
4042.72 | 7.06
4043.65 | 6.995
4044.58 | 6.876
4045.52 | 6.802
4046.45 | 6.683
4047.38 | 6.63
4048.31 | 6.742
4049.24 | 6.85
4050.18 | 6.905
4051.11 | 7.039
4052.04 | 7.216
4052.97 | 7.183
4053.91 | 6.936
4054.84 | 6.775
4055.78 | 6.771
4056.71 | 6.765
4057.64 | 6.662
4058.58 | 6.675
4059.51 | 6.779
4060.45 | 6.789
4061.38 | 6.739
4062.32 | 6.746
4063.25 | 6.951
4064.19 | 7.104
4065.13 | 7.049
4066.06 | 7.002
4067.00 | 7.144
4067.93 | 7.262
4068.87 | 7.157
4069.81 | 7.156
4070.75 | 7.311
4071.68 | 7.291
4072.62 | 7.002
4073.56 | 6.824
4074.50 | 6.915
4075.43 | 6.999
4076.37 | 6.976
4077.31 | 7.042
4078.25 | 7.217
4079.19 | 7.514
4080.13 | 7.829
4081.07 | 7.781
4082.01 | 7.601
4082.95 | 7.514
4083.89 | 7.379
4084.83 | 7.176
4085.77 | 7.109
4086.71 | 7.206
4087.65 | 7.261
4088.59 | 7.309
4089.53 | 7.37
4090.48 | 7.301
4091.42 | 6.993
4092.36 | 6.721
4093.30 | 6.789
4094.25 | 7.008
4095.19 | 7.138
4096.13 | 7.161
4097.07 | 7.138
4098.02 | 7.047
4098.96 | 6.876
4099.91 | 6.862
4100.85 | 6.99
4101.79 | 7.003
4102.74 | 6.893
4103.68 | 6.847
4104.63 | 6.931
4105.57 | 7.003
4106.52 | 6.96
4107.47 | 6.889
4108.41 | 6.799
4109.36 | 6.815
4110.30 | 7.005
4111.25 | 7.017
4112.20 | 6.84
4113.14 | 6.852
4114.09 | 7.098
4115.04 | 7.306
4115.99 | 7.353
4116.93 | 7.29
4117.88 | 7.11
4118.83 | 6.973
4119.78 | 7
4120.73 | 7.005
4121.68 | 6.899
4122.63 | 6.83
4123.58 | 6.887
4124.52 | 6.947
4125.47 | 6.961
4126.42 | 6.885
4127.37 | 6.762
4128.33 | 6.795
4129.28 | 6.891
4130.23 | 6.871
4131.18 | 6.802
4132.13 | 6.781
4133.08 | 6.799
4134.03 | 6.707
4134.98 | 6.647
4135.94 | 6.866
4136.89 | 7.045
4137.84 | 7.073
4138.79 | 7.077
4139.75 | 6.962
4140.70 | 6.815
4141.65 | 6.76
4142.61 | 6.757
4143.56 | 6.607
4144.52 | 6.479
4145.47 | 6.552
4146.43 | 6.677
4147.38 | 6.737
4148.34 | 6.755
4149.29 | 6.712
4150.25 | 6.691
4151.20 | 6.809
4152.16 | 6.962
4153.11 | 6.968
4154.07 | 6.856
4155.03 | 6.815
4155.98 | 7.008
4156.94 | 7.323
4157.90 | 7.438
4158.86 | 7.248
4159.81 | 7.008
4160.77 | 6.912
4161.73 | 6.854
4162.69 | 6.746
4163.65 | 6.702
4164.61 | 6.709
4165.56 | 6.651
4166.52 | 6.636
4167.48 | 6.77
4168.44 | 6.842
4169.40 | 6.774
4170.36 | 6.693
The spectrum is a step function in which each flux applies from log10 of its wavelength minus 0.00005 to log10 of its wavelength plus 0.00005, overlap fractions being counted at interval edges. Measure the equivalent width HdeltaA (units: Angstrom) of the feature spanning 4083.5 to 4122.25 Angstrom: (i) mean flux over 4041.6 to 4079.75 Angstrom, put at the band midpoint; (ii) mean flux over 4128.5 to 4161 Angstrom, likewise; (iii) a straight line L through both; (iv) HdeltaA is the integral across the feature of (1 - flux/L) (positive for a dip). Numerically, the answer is -0.70 Angstrom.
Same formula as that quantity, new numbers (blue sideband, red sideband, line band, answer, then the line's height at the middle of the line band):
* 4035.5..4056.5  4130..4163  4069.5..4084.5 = -0.80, 6.9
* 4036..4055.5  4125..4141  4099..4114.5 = -0.09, 6.88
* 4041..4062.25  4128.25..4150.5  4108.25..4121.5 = -0.45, 6.81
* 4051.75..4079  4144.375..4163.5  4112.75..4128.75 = -0.18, 6.92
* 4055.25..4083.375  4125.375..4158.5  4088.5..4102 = -0.08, 7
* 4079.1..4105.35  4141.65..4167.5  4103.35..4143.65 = 0.42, 7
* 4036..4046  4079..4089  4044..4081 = 1.02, 7.19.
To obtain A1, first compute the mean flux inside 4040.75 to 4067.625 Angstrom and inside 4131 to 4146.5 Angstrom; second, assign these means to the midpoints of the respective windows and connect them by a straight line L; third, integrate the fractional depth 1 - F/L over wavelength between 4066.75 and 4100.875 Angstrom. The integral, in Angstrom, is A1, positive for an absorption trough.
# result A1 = -1.6 Angstrom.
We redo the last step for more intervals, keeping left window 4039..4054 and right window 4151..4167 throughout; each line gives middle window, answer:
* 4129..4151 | 0.4 Angstrom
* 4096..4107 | -0.1 Angstrom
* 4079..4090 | -0.8 Angstrom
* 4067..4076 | -0.2 Angstrom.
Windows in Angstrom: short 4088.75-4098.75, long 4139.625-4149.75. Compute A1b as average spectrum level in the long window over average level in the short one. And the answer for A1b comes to 0.95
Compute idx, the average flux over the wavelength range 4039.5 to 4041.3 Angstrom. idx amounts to 6.97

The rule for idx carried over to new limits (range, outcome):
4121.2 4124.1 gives 6.89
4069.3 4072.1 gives 7.25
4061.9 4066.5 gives 6.98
